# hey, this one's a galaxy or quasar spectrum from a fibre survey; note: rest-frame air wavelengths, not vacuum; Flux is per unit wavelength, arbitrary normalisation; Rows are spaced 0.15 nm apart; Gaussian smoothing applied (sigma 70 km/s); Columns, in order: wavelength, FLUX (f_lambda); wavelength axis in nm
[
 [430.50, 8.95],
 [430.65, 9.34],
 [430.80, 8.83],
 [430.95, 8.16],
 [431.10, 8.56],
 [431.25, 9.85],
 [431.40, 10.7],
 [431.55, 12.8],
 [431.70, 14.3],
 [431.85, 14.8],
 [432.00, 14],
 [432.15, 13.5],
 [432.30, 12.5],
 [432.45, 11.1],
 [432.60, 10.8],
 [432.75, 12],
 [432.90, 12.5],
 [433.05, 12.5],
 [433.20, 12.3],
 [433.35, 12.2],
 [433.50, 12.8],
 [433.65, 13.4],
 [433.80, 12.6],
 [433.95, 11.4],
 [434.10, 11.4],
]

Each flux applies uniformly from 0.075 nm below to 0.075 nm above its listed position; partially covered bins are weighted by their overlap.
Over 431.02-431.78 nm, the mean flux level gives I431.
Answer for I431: 11.2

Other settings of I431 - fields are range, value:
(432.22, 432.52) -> 11.8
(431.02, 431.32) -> 9.18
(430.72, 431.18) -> 8.54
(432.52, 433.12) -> 11.9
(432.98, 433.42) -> 12.3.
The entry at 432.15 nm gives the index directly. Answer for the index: 13.5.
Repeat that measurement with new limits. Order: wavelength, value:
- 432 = 14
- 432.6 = 10.8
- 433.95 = 11.4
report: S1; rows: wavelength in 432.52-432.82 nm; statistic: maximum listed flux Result 12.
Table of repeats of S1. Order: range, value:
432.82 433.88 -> 13.4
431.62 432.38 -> 14.8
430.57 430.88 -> 9.34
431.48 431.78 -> 14.3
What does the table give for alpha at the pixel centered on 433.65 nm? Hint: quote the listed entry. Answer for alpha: 13.4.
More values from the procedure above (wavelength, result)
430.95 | 8.16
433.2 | 12.3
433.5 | 12.8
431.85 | 14.8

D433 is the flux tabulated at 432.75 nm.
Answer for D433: 12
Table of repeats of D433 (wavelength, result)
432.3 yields 12.5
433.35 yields 12.2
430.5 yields 8.95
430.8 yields 8.83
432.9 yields 12.5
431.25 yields 9.85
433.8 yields 12.6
